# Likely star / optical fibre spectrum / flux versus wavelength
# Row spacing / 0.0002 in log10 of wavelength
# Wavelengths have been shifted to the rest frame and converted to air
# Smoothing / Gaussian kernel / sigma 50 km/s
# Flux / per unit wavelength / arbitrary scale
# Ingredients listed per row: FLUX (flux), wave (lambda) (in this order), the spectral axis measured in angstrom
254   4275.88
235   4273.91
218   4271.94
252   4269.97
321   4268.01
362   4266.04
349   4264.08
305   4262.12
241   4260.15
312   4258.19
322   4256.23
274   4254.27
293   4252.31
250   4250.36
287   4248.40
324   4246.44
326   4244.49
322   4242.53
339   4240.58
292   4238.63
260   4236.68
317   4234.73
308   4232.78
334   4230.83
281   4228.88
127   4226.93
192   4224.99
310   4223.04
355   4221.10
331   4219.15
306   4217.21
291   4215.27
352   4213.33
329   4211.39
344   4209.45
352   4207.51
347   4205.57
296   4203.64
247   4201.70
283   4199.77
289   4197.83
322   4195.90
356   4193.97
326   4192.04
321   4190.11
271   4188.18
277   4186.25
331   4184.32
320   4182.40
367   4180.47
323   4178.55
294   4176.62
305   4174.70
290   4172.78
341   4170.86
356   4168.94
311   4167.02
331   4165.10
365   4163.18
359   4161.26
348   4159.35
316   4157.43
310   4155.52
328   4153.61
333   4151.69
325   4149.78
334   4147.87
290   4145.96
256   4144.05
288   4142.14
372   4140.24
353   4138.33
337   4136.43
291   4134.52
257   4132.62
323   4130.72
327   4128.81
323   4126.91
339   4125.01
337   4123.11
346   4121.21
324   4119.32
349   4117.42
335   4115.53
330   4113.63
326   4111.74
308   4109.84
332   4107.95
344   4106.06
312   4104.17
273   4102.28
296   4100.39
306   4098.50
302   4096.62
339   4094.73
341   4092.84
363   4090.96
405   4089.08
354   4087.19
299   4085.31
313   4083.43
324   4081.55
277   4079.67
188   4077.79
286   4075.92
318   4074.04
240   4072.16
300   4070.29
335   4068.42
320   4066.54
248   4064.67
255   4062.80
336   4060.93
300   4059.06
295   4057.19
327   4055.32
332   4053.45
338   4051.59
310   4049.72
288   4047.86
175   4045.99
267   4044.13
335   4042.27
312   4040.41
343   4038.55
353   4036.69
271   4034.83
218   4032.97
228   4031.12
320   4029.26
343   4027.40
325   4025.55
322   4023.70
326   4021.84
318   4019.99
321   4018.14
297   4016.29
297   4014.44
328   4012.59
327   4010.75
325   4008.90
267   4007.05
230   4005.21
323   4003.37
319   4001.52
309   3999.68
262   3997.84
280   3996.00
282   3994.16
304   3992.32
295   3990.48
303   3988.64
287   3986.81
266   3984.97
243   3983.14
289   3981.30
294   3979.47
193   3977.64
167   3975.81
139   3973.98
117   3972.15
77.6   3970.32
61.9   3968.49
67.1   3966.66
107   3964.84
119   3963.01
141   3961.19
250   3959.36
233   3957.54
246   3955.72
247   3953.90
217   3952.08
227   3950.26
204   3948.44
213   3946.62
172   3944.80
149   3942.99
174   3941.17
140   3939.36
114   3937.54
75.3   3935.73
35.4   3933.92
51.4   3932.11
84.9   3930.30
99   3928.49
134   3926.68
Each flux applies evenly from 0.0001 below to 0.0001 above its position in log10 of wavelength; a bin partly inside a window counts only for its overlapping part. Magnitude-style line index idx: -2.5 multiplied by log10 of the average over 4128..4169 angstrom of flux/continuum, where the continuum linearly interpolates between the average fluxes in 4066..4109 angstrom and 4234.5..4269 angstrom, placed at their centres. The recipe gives -0.05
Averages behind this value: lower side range 312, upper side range 305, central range 322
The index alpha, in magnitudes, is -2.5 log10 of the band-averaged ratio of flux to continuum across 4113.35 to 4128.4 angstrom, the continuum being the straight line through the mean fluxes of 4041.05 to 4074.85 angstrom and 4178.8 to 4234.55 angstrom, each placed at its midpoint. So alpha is -0.12 mag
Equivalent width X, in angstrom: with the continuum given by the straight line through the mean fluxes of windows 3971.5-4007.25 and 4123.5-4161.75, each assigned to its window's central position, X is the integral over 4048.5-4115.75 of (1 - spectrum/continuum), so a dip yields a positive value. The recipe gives -3.35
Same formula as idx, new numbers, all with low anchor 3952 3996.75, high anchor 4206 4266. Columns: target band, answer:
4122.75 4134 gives -0.20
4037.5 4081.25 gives -0.22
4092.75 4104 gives -0.21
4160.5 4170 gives -0.23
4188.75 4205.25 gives -0.06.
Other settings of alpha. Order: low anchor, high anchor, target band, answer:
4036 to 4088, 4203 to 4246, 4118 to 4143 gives -0.08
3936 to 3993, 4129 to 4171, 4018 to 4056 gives -0.23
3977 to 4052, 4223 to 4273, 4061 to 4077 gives 0.01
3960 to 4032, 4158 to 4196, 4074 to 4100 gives -0.09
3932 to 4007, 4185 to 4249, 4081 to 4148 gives -0.23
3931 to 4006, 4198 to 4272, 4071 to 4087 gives -0.18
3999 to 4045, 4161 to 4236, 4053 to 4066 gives 0.03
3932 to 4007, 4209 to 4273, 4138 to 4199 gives -0.18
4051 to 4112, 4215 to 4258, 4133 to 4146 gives -0.03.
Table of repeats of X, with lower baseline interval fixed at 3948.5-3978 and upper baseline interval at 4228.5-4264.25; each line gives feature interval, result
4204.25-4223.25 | -3.1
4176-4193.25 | -2.8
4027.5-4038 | -4.7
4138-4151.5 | -3.5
